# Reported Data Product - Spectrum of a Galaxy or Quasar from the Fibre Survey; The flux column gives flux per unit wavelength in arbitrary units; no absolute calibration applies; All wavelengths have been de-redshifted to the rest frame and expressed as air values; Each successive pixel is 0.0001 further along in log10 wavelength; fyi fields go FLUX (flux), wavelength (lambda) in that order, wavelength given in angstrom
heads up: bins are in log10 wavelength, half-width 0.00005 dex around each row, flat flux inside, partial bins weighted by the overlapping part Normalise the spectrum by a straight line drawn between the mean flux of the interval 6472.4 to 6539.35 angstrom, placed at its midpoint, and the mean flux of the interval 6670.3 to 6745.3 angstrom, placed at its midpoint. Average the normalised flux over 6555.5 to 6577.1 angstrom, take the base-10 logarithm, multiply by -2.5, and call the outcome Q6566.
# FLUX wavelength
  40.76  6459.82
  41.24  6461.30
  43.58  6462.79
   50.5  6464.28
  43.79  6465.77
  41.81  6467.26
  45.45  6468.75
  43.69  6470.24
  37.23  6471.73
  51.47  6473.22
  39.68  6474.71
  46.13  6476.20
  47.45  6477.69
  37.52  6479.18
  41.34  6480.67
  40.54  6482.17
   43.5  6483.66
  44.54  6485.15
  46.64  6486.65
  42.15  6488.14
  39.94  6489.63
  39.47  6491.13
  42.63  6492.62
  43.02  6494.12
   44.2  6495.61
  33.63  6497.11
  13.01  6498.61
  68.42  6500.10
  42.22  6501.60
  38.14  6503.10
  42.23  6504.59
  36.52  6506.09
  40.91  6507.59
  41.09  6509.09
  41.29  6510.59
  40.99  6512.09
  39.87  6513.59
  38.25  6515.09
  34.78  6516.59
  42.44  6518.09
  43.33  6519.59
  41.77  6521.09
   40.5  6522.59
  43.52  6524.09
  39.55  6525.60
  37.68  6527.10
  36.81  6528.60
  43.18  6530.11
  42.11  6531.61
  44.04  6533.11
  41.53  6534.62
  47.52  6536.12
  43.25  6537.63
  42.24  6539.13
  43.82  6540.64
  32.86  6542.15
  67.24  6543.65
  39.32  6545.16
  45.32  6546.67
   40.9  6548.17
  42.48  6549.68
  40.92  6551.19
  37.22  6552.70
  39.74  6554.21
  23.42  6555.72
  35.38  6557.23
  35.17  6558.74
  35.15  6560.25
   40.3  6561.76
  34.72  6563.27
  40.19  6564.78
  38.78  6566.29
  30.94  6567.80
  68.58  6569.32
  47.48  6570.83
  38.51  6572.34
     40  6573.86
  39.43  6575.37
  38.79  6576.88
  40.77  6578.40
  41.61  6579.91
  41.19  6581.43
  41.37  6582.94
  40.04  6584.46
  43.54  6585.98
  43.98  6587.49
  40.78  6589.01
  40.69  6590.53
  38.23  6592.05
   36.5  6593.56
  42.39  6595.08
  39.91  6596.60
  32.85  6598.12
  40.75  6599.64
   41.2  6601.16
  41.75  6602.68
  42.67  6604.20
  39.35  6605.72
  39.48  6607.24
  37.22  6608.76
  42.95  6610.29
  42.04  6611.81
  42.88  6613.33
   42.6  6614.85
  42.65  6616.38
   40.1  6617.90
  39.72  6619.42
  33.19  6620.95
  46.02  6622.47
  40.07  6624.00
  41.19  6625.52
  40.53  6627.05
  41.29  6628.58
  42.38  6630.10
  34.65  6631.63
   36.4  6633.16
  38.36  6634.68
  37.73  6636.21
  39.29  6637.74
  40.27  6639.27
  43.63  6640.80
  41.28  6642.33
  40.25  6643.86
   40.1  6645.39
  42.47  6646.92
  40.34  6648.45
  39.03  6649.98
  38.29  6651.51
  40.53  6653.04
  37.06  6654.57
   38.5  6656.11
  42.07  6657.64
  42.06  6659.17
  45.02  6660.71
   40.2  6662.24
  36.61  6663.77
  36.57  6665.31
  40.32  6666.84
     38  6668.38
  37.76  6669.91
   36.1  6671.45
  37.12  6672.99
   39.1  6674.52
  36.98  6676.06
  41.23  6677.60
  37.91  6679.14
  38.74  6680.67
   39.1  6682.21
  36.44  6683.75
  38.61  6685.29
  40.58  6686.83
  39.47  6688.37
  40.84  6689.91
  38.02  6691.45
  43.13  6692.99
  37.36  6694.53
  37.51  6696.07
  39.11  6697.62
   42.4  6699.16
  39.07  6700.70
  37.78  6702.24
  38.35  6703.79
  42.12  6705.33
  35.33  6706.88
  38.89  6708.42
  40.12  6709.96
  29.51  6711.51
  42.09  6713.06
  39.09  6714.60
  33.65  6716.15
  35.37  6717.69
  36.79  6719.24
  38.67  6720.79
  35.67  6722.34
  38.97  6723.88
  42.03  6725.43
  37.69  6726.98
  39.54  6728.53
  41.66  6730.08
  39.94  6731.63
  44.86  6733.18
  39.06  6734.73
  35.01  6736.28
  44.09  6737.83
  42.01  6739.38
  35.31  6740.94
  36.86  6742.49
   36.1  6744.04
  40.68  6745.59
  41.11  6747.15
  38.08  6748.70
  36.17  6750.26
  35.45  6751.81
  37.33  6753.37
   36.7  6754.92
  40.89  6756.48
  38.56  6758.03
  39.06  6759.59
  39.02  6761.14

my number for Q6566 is 0.031 mag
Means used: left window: 41.6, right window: 38.7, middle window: 39.5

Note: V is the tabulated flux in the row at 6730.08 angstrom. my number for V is 41.66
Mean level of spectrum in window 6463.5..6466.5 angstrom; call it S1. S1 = 47.1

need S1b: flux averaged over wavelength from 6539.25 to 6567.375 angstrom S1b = 39.6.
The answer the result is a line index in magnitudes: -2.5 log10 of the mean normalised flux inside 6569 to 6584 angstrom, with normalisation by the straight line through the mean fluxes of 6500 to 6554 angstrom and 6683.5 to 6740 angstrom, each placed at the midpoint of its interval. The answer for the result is -0.05 mag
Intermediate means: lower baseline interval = 42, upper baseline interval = 39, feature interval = 43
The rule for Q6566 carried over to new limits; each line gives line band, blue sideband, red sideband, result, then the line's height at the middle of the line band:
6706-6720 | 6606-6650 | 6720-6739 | 0.09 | 39.9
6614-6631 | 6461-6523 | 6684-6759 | -0.02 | 40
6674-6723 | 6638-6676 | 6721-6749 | 0.03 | 39.5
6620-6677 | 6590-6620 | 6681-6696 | 0.01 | 39.7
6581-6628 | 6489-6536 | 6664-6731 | -0.03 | 39.6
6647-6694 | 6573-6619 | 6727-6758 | 0.01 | 39.8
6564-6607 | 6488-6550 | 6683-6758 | -0.01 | 40.6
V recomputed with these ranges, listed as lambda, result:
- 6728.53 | 39.54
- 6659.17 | 42.06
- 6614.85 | 42.6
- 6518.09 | 42.44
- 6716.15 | 33.65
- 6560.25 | 35.15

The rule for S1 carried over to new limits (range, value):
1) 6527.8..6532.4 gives 40.7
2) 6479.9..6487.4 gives 43.3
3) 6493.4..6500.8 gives 40.3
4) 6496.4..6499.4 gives 23.9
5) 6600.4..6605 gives 41.9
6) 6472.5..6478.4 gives 46.2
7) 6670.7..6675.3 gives 37.4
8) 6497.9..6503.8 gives 40.6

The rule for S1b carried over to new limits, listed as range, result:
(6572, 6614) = 40.4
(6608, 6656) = 40.1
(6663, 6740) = 38.7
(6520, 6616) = 40.9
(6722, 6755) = 38.9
